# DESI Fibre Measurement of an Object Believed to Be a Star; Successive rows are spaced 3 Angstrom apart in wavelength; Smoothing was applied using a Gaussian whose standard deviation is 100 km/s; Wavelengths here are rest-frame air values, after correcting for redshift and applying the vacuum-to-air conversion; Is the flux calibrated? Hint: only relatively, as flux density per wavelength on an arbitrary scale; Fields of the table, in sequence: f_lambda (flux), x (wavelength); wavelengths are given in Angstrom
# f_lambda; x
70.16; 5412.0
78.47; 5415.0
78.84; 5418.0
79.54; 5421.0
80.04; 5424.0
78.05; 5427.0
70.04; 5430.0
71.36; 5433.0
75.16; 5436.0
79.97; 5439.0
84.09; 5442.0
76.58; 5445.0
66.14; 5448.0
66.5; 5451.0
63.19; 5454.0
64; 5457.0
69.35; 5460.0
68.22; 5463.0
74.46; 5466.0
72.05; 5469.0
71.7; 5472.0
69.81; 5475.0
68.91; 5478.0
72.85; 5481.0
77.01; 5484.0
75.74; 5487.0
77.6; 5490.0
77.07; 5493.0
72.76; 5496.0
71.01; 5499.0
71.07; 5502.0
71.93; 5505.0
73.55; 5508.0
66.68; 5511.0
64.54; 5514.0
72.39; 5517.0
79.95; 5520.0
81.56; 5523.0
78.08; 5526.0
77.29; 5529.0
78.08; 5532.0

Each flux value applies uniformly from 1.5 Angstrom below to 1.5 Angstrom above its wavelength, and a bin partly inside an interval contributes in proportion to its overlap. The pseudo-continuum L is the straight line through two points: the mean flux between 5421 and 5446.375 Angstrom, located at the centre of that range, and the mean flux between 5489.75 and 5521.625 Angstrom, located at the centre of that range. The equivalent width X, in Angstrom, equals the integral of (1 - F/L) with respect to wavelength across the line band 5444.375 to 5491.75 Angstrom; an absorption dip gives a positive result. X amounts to 2.5 Angstrom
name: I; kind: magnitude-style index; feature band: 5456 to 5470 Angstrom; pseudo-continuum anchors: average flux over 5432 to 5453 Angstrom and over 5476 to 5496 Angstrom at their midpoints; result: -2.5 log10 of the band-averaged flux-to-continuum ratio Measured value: 0.07 mag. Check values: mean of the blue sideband 74.1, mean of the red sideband 74.6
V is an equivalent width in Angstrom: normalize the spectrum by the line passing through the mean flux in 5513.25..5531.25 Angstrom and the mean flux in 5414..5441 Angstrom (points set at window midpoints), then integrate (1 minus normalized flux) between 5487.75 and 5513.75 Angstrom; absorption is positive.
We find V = 1.3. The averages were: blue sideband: 76.9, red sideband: 76.2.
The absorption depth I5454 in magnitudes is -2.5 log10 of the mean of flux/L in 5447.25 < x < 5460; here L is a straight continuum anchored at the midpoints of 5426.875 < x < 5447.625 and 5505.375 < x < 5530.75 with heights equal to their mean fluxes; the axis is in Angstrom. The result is 0.16 mag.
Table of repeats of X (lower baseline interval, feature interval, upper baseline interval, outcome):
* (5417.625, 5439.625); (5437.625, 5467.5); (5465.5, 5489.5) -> 1.40 Angstrom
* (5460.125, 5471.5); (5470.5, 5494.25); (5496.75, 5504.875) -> -0.82 Angstrom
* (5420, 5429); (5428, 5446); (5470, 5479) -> 0.07 Angstrom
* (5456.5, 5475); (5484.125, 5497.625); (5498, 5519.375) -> -1.04 Angstrom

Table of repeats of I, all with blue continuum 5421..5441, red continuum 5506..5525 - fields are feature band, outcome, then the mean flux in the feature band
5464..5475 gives 0.04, 72.1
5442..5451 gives 0.04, 72.7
